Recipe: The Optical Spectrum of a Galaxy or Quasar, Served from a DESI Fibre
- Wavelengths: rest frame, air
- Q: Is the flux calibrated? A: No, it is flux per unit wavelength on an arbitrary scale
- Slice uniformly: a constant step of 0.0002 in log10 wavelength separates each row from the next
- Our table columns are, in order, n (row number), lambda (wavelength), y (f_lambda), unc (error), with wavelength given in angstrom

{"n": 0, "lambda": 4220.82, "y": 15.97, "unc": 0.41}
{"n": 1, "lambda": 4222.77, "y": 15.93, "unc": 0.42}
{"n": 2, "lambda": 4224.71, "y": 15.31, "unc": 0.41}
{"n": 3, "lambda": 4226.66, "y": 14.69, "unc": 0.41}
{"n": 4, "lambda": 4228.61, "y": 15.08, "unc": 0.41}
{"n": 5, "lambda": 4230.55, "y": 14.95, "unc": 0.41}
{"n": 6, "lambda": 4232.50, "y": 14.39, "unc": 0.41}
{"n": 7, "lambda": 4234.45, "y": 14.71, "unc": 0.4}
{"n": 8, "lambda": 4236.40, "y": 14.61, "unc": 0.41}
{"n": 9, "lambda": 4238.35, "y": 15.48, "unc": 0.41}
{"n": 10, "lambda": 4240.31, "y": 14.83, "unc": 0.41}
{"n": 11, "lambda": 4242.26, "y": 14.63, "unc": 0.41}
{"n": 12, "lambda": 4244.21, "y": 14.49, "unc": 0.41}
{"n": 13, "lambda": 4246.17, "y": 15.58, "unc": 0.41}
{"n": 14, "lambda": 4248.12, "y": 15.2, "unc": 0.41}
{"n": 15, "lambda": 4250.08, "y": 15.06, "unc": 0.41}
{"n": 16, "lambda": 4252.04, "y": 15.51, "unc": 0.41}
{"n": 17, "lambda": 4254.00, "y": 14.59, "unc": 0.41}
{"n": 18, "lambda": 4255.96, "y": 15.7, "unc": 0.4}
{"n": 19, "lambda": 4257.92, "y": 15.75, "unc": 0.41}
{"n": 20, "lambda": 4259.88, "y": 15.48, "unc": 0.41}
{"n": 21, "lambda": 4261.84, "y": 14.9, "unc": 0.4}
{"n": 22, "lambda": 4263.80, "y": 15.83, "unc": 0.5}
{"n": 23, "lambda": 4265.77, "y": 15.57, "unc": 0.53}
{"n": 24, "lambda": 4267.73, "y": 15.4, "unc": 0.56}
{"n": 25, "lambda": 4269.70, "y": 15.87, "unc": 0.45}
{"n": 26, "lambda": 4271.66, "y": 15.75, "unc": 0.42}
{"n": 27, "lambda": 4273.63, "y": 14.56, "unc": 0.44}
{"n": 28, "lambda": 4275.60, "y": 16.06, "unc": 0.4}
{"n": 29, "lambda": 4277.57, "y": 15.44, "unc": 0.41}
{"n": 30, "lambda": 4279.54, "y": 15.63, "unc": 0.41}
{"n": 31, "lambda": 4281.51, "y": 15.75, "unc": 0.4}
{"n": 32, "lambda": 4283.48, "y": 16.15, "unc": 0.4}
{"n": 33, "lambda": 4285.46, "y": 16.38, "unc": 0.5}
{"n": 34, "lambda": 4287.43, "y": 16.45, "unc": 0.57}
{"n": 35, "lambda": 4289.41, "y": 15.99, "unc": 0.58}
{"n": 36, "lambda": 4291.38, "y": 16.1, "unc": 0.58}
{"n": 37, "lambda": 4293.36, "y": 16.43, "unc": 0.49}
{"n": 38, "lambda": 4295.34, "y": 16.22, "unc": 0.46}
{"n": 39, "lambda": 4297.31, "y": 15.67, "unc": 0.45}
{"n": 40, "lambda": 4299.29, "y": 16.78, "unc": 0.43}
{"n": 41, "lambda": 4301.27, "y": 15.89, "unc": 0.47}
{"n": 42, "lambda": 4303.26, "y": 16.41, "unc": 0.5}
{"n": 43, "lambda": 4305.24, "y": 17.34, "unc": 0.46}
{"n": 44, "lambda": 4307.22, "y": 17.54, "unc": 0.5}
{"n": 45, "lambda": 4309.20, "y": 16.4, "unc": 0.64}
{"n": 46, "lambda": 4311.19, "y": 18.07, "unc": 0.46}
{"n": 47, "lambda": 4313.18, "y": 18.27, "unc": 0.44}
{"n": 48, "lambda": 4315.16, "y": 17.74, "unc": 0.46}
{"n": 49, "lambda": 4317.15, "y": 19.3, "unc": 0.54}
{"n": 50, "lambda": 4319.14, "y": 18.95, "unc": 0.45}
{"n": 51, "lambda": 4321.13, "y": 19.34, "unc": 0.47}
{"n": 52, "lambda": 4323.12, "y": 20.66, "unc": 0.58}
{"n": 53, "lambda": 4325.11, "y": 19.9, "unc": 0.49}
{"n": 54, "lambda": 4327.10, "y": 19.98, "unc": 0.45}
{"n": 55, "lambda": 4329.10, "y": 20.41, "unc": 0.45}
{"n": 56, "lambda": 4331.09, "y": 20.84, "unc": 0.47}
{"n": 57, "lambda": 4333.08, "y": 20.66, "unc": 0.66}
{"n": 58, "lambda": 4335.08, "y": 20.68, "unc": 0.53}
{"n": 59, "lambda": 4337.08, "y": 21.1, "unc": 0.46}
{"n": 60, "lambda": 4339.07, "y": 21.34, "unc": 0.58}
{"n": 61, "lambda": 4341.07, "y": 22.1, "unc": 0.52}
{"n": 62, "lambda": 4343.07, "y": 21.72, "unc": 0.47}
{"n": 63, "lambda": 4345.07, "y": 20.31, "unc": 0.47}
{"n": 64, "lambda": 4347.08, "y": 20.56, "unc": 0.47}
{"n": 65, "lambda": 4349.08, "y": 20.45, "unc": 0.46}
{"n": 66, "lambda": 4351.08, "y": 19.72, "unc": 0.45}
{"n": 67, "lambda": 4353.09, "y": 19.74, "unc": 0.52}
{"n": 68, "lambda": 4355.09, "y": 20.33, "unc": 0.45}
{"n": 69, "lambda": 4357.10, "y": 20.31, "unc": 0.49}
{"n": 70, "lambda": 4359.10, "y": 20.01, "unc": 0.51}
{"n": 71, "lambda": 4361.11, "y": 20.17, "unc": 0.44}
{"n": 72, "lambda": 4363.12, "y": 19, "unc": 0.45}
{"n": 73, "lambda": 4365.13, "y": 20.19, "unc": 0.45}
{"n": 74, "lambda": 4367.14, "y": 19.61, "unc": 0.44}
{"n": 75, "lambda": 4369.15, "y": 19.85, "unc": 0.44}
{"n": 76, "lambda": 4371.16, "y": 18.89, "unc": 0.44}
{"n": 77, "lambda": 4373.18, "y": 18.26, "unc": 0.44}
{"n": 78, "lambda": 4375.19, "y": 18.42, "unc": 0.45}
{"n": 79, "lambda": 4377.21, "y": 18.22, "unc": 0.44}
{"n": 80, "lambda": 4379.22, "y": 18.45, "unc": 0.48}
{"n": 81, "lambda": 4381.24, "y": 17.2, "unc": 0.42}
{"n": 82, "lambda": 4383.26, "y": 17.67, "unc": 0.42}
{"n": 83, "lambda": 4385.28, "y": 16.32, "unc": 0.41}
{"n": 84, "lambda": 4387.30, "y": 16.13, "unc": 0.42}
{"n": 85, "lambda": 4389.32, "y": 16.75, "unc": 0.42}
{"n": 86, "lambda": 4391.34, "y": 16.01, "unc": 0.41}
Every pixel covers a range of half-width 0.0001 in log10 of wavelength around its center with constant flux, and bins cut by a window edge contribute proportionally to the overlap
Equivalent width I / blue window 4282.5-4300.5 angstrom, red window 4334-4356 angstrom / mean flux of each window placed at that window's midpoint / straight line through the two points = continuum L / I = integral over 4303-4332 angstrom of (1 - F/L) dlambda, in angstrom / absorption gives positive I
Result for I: -0.6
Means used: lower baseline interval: 16.2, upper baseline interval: 20.7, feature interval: 18.8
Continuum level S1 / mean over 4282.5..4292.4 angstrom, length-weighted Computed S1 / 16.2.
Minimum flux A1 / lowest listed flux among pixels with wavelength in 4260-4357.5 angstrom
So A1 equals 14.56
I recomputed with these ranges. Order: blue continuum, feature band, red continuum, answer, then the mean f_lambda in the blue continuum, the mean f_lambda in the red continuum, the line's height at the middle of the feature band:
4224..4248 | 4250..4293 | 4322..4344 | 3.53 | 14.9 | 20.8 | 17.1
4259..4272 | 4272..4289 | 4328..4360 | 0.73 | 15.5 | 20.6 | 16.5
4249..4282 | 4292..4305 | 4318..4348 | 1.20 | 15.5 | 20.6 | 18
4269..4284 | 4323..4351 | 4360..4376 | -4.14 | 15.6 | 19.3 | 18.1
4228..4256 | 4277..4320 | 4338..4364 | 2.52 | 15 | 20.5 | 17.8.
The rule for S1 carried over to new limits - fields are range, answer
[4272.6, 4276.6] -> 15.3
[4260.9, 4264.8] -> 15.4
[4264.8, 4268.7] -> 15.5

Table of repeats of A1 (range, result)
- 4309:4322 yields 16.4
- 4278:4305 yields 15.63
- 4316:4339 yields 18.95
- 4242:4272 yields 14.49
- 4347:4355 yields 19.72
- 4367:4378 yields 18.22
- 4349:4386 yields 16.32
